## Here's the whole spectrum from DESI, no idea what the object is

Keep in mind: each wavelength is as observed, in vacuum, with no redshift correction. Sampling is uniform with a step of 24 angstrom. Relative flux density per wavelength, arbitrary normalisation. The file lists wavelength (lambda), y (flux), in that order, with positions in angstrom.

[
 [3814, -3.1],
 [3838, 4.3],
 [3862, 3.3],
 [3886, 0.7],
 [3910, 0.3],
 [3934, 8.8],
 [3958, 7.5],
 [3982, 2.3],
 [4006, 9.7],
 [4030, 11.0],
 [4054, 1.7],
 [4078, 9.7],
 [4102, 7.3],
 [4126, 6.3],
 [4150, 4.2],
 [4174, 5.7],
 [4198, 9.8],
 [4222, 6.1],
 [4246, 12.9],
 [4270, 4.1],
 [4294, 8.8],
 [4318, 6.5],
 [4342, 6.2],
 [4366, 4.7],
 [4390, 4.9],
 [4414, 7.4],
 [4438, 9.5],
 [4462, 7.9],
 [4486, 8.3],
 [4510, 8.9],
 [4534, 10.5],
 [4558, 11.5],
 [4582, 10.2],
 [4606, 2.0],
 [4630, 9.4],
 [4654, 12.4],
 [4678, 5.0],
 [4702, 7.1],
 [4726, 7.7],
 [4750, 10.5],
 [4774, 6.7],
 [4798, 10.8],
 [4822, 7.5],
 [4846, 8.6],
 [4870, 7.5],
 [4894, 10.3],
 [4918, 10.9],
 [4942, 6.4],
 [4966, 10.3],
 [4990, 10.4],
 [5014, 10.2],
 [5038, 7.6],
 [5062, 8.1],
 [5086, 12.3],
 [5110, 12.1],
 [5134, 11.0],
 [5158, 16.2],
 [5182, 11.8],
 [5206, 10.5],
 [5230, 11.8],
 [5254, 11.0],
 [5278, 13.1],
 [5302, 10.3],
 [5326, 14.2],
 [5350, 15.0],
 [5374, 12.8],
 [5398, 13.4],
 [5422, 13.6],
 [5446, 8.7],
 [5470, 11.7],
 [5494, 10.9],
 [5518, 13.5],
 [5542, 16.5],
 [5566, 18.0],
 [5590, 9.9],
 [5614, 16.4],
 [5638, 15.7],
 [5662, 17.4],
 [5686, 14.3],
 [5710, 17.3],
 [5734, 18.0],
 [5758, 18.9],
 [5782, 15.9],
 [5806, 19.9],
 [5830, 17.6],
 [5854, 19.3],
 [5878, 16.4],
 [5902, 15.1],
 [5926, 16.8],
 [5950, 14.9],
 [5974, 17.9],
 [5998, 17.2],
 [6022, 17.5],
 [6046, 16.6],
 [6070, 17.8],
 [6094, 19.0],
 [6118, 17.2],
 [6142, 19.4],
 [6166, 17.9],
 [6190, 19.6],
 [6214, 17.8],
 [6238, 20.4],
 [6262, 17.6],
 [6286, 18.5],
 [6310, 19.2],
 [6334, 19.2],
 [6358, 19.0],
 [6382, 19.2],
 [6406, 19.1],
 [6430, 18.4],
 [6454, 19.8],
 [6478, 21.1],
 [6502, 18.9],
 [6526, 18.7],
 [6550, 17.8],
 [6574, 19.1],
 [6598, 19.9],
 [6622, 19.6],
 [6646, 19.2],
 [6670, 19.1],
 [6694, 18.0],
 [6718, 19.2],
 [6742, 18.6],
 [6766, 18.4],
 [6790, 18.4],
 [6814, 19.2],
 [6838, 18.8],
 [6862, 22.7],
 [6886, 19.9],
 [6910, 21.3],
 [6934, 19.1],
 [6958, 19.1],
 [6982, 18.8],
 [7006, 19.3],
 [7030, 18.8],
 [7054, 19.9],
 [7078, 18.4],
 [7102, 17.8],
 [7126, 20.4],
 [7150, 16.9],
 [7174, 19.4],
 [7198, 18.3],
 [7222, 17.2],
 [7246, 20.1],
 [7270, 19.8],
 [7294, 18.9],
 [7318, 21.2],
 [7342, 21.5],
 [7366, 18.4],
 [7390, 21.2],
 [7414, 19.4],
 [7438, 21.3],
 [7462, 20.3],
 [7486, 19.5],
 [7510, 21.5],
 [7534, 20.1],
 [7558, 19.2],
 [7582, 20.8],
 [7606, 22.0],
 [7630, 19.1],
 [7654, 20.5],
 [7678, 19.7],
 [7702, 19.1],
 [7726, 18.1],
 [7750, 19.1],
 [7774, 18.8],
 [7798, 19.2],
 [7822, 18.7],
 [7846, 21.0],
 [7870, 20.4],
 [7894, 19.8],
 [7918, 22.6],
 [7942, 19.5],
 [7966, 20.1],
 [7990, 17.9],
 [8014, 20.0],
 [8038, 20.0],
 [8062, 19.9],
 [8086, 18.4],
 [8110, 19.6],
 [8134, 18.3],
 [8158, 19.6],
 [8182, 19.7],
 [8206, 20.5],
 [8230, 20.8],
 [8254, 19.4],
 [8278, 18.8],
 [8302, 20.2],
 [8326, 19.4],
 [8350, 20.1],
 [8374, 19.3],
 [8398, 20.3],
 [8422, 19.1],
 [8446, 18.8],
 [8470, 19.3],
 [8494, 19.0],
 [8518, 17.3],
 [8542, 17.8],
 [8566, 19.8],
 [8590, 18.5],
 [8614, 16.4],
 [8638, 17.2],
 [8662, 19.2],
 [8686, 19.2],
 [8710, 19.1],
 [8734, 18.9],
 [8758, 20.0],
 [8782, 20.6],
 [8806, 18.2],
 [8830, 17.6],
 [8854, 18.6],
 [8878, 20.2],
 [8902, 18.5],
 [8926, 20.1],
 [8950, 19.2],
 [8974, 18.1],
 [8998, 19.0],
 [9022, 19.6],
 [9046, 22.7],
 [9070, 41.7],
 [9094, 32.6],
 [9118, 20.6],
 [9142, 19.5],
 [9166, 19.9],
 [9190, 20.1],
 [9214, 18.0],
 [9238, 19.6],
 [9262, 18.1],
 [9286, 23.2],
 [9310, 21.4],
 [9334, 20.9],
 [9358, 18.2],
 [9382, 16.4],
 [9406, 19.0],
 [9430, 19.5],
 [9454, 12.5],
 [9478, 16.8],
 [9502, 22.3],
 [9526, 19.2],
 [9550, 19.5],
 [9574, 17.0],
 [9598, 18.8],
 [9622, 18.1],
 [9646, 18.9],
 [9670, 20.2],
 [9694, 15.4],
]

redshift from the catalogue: 0.38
